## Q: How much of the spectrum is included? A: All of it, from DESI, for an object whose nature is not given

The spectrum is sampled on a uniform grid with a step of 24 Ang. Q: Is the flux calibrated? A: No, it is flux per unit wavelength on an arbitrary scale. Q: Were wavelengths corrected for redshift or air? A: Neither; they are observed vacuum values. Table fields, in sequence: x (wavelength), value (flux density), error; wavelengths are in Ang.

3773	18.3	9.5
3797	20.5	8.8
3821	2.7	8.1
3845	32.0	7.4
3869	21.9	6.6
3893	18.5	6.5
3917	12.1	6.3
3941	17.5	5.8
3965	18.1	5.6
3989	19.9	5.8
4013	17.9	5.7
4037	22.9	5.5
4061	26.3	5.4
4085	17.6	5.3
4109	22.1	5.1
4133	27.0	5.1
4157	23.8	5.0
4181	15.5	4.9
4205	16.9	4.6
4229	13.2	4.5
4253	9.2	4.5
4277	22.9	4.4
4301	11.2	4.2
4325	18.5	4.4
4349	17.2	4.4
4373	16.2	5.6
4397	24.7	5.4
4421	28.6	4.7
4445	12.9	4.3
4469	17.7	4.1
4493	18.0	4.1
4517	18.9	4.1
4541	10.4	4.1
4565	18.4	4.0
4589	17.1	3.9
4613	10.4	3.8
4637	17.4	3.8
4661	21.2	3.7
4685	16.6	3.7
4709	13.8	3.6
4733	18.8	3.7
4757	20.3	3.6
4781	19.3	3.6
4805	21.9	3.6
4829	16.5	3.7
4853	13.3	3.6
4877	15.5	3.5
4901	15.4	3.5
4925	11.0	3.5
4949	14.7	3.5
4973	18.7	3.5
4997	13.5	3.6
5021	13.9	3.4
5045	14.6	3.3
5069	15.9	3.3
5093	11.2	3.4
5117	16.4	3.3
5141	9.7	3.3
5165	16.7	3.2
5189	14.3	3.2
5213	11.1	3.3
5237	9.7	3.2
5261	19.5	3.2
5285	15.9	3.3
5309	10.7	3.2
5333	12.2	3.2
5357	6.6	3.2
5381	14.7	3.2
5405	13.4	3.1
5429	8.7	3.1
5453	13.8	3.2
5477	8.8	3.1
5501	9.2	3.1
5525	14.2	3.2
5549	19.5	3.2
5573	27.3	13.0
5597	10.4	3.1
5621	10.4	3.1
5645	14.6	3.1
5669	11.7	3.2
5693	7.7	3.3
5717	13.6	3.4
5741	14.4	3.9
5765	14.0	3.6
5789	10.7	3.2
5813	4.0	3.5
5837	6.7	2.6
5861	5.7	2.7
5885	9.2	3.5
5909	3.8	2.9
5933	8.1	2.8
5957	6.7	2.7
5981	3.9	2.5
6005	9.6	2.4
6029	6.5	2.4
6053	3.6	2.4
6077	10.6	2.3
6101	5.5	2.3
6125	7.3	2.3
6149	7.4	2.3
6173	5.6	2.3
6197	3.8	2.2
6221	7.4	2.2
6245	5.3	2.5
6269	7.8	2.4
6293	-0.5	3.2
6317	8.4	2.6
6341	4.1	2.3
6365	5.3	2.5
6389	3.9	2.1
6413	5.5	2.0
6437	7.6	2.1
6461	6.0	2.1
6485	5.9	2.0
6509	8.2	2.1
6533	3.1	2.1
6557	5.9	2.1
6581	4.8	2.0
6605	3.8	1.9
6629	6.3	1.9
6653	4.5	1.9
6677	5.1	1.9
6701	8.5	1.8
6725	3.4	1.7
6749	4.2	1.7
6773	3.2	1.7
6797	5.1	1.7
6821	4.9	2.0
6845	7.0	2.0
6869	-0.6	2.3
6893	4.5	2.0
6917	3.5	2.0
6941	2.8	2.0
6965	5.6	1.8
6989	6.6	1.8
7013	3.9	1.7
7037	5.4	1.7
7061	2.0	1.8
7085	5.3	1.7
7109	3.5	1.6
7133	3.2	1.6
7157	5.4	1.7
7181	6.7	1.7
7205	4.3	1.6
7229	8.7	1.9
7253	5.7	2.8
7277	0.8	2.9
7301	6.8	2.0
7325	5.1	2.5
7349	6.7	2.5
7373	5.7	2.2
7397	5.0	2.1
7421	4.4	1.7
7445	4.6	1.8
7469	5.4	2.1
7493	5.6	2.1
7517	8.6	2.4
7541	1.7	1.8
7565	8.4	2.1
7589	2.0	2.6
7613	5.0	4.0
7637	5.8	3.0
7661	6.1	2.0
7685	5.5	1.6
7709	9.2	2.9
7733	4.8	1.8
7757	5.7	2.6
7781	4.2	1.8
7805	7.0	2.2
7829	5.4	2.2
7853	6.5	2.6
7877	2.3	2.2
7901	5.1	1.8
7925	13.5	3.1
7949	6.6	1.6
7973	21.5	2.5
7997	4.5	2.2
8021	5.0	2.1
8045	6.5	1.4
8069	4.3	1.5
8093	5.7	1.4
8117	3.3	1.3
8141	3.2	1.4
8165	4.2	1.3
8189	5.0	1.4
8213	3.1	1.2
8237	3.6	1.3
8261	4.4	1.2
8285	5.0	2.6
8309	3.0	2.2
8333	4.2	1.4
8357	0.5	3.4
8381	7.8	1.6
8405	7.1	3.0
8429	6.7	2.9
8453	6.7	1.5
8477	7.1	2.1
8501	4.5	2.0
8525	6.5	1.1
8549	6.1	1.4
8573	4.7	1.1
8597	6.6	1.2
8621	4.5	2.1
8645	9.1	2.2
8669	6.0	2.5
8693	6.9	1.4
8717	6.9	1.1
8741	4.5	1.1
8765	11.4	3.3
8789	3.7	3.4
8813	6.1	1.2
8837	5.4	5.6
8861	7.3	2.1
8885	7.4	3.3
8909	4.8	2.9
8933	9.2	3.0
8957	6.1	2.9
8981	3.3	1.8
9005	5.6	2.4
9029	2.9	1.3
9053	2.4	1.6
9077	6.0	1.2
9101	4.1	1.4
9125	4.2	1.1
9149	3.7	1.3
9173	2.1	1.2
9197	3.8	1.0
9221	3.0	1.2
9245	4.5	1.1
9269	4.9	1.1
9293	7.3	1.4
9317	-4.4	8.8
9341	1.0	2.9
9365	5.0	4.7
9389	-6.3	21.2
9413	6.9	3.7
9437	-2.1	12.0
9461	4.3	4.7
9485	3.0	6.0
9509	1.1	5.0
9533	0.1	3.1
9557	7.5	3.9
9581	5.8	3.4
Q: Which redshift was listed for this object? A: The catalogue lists 1.14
